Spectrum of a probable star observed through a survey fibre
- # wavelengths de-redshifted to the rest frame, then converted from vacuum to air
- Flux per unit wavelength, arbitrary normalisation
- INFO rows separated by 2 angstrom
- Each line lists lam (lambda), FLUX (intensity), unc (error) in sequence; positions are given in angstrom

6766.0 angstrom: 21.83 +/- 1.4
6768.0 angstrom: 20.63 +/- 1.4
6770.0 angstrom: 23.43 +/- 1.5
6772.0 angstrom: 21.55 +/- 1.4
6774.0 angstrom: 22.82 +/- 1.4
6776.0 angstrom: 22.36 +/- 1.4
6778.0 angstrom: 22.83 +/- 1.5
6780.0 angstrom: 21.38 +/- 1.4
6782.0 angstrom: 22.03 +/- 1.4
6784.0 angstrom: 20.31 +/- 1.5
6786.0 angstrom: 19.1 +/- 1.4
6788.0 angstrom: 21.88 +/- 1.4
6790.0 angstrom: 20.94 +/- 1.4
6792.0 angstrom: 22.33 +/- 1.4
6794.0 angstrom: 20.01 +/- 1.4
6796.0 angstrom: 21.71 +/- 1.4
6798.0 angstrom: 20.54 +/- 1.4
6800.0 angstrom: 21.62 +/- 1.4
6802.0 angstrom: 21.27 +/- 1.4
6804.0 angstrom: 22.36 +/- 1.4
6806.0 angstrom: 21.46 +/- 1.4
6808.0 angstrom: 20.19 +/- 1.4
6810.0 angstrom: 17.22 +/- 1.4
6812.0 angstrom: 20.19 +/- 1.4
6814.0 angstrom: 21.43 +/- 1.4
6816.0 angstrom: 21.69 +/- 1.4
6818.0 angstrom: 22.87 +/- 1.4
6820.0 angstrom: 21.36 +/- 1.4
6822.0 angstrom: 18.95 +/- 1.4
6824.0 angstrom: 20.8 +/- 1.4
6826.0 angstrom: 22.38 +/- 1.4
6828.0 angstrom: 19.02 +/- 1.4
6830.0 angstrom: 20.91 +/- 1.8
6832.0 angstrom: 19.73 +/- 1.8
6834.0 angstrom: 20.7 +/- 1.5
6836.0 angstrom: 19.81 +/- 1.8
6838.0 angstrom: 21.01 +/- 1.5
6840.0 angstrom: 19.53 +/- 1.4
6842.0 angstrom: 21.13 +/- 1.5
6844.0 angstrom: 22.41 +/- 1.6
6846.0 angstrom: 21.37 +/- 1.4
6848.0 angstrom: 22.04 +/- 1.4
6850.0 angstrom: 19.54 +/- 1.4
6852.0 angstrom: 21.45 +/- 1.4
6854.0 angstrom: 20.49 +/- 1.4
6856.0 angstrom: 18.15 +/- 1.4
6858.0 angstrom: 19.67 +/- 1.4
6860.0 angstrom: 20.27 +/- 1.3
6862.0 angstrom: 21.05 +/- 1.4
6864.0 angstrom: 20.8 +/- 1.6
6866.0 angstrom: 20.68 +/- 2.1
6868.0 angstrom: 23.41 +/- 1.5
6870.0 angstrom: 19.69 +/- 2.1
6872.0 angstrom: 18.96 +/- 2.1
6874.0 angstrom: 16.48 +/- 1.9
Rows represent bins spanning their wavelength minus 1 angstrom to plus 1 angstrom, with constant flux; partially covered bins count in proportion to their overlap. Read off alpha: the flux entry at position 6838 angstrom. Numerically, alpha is 21.01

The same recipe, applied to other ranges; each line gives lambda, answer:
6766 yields 21.83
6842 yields 21.13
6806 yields 21.46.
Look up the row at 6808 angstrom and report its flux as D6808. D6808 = 20.19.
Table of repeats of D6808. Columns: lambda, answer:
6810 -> 17.22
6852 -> 21.45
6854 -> 20.49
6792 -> 22.33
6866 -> 20.68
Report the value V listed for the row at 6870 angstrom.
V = 19.69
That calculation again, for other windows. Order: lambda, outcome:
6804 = 22.36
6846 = 21.37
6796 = 21.71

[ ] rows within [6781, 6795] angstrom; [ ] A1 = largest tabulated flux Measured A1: 22.33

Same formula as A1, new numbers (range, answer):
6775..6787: 22.83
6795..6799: 21.71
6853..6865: 21.05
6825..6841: 22.38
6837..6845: 22.41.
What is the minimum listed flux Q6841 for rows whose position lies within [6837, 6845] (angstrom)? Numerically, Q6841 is 19.53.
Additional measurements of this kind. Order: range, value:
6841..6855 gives 19.54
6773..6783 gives 21.38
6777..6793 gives 19.1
